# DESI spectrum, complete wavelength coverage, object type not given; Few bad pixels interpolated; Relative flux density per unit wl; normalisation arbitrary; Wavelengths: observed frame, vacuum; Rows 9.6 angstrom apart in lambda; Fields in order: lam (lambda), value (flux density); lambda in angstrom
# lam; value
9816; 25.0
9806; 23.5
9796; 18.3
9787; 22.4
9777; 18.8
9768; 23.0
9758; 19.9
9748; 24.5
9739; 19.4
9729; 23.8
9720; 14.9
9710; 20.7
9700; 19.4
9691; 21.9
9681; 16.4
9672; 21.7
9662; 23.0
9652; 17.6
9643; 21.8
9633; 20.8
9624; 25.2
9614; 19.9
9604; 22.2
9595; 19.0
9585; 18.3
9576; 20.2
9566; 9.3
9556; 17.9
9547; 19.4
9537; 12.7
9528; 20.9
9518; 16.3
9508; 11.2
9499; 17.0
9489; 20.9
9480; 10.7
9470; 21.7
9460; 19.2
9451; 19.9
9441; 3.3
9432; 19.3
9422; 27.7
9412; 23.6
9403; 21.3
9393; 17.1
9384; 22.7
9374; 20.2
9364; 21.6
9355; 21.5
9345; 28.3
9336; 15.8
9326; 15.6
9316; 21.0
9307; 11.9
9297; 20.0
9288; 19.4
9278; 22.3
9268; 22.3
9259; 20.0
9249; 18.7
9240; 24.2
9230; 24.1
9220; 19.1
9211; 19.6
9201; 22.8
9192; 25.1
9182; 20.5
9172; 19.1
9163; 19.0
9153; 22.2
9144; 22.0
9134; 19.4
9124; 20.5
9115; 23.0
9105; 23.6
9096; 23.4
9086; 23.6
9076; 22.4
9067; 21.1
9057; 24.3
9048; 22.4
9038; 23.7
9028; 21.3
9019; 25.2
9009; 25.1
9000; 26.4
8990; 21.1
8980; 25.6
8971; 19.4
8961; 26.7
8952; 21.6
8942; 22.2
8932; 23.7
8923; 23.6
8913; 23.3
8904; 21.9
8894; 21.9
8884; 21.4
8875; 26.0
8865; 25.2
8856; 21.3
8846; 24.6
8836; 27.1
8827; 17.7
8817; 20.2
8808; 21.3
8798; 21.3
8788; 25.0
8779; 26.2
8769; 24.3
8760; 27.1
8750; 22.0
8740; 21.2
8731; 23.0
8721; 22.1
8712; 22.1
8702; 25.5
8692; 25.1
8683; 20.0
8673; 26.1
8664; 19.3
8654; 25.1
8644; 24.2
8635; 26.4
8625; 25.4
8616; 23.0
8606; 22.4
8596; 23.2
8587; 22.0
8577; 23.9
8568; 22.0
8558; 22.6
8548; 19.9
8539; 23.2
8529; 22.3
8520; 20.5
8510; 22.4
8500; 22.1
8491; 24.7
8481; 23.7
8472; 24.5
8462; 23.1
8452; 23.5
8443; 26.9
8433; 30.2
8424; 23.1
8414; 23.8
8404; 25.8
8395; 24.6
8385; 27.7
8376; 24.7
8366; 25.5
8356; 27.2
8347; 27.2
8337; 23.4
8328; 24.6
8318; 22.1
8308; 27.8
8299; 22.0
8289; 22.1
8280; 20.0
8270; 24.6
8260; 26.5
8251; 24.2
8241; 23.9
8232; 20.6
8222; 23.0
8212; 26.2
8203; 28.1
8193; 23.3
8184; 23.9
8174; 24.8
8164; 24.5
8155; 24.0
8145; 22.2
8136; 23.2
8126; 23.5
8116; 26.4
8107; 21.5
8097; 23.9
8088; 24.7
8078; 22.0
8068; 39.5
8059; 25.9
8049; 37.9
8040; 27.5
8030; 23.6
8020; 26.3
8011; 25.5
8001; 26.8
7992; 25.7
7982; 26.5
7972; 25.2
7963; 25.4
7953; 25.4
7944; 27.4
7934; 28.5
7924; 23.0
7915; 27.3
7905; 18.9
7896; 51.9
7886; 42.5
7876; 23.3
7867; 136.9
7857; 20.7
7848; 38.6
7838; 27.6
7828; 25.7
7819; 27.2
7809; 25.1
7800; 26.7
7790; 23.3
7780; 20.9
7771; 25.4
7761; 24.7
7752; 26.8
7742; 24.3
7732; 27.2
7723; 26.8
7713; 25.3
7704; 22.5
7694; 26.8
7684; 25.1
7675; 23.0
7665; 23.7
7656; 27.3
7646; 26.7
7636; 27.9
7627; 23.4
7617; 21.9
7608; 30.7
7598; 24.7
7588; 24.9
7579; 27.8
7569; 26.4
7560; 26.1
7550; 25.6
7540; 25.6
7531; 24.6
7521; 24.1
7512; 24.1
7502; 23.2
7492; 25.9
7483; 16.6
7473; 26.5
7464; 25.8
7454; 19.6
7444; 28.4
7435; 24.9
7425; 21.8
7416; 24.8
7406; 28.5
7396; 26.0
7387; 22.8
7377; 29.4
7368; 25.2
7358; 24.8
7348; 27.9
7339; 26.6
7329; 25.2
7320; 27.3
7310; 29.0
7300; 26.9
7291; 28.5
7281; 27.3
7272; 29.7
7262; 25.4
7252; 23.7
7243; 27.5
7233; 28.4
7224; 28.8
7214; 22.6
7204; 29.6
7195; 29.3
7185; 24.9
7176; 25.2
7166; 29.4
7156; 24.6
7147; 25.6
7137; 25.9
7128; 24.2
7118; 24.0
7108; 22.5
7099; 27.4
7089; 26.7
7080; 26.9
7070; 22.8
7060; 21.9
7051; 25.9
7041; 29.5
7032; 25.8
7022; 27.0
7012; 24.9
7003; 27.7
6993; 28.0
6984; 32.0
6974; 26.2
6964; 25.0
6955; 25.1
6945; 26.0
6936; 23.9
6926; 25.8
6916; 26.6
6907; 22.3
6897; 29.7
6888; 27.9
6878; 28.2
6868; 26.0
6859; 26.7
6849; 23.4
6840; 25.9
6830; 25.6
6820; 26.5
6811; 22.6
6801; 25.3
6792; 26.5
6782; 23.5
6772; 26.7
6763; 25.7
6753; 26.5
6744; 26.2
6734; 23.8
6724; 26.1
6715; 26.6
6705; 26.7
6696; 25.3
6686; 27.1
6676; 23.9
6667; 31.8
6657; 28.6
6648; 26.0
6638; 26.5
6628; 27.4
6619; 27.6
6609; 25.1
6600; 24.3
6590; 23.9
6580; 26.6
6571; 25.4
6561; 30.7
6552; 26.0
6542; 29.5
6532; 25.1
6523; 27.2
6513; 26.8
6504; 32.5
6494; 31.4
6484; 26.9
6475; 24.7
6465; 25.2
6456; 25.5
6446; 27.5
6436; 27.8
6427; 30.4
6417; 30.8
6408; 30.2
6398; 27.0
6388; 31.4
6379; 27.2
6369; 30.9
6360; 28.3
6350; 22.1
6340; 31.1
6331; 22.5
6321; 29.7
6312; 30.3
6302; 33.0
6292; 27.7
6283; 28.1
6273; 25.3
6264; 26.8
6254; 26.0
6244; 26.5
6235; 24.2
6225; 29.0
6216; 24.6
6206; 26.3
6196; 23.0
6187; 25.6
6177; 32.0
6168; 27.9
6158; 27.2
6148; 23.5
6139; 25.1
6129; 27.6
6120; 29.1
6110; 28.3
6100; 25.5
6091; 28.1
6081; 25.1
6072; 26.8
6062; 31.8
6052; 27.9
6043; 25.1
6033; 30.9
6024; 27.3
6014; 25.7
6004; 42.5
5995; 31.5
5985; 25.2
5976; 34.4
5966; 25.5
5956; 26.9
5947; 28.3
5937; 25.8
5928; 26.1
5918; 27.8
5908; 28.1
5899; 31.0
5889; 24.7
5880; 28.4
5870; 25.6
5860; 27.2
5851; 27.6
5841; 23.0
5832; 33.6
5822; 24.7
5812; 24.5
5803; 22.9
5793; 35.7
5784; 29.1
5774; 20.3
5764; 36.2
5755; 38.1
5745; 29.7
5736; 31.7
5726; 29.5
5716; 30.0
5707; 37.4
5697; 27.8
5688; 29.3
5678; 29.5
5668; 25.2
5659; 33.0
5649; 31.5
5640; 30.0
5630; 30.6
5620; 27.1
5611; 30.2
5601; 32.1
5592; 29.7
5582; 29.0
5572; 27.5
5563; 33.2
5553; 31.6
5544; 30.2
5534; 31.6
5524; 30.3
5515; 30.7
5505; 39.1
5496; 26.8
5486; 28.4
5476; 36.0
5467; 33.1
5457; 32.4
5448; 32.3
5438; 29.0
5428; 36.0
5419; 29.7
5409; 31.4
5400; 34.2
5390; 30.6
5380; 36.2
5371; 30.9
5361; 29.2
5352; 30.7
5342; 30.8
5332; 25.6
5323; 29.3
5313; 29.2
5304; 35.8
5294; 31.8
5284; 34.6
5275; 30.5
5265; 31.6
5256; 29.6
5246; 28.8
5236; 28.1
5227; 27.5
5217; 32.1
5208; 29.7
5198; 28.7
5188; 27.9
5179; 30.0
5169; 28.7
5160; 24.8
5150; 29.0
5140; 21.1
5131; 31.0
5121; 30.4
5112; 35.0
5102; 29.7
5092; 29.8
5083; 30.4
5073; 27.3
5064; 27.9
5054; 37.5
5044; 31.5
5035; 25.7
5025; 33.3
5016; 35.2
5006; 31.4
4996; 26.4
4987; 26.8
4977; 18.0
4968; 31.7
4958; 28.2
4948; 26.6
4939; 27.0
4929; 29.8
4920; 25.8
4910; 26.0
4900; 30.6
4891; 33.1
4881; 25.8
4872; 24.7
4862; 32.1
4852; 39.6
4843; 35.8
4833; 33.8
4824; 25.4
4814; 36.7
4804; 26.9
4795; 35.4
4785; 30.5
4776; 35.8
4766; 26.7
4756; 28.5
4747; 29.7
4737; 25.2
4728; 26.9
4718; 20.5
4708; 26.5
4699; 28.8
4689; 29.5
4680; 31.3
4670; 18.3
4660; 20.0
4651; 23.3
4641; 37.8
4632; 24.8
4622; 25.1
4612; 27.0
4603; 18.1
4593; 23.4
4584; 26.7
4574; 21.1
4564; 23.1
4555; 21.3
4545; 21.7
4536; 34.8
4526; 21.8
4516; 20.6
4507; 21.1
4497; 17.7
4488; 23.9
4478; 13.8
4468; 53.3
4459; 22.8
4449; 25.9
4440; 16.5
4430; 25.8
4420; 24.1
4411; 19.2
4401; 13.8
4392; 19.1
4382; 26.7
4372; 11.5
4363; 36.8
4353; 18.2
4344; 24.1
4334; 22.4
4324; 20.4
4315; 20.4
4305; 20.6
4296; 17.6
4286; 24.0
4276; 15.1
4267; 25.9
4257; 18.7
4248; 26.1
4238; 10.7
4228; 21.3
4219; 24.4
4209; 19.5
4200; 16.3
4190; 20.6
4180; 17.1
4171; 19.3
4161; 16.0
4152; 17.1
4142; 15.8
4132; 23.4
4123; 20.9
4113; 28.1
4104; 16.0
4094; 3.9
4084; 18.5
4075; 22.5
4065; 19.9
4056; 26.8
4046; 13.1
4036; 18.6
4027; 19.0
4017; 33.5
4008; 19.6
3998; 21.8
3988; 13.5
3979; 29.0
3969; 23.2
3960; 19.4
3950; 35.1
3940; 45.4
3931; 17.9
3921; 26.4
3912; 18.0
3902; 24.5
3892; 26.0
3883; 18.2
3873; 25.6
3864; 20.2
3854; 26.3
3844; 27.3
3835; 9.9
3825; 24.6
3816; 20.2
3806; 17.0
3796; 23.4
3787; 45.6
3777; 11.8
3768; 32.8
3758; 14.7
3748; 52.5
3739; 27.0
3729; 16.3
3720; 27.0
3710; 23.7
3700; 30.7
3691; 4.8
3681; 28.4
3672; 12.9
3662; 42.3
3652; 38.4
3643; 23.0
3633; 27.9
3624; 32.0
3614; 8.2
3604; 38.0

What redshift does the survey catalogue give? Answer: 0.198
